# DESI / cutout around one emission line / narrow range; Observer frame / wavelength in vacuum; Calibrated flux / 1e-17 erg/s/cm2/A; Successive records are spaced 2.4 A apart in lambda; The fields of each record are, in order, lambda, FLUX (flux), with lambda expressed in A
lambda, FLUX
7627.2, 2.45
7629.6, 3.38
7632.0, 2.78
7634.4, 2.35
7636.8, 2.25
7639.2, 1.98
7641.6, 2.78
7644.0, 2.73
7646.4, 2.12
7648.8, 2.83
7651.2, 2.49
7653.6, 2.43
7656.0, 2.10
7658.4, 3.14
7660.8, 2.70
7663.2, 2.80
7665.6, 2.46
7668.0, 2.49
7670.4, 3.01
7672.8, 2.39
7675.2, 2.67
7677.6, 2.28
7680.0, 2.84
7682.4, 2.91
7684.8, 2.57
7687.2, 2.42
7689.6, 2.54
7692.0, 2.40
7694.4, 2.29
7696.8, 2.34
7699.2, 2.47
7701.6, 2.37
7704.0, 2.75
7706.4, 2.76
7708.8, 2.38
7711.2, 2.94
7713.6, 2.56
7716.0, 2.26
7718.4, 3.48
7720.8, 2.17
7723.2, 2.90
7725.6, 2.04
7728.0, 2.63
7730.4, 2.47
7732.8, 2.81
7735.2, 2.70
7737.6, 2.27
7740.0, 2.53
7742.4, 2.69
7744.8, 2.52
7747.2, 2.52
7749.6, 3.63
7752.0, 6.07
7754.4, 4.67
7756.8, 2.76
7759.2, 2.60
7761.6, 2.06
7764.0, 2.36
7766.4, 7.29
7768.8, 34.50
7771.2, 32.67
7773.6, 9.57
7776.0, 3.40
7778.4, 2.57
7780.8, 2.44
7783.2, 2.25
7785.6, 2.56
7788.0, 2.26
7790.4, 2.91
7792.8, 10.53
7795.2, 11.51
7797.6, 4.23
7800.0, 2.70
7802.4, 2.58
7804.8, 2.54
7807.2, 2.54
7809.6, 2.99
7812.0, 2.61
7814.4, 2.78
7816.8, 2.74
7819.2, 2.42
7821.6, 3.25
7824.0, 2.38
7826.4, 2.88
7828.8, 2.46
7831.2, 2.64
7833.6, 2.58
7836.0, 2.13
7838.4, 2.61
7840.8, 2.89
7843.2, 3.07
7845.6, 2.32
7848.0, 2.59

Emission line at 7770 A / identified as H-alpha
